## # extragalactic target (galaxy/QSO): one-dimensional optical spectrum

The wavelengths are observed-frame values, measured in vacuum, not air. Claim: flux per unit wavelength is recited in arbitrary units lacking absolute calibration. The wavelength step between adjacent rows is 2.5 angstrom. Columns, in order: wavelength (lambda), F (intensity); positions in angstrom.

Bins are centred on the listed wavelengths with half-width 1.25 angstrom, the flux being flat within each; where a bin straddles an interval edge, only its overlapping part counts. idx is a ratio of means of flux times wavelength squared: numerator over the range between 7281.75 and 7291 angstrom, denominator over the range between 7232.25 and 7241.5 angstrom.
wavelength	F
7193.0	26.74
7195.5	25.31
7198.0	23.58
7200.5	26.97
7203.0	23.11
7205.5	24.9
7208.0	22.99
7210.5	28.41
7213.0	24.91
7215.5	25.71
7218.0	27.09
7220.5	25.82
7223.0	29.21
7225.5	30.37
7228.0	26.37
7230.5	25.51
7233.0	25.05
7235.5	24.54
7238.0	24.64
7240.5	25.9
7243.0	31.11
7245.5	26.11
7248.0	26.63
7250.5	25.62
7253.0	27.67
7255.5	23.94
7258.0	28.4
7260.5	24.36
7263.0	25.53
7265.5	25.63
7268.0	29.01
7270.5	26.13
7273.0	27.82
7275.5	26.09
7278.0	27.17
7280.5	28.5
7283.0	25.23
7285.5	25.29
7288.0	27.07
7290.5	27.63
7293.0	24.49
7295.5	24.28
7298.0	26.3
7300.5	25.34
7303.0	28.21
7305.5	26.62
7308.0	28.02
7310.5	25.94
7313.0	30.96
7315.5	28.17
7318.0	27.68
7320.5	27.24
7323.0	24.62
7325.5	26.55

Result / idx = 1.06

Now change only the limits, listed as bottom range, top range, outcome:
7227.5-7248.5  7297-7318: 1.07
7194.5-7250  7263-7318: 1.05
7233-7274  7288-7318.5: 1.04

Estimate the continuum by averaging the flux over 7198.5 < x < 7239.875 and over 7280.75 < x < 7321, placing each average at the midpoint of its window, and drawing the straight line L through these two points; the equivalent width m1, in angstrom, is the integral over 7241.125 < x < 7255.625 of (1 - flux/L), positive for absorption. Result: -0.44 angstrom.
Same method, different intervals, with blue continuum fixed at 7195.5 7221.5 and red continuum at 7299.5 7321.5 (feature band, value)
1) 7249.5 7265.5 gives 0.3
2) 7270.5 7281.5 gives -0.2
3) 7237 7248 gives -0.4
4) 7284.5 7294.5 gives 0.4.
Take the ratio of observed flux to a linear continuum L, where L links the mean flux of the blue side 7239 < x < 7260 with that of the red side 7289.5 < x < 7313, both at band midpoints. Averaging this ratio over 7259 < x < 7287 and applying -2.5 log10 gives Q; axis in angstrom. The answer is 0.01 mag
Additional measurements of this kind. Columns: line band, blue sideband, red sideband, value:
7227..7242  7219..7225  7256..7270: 0.08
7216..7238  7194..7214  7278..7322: -0.05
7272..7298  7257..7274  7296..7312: 0.01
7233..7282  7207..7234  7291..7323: 0.01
